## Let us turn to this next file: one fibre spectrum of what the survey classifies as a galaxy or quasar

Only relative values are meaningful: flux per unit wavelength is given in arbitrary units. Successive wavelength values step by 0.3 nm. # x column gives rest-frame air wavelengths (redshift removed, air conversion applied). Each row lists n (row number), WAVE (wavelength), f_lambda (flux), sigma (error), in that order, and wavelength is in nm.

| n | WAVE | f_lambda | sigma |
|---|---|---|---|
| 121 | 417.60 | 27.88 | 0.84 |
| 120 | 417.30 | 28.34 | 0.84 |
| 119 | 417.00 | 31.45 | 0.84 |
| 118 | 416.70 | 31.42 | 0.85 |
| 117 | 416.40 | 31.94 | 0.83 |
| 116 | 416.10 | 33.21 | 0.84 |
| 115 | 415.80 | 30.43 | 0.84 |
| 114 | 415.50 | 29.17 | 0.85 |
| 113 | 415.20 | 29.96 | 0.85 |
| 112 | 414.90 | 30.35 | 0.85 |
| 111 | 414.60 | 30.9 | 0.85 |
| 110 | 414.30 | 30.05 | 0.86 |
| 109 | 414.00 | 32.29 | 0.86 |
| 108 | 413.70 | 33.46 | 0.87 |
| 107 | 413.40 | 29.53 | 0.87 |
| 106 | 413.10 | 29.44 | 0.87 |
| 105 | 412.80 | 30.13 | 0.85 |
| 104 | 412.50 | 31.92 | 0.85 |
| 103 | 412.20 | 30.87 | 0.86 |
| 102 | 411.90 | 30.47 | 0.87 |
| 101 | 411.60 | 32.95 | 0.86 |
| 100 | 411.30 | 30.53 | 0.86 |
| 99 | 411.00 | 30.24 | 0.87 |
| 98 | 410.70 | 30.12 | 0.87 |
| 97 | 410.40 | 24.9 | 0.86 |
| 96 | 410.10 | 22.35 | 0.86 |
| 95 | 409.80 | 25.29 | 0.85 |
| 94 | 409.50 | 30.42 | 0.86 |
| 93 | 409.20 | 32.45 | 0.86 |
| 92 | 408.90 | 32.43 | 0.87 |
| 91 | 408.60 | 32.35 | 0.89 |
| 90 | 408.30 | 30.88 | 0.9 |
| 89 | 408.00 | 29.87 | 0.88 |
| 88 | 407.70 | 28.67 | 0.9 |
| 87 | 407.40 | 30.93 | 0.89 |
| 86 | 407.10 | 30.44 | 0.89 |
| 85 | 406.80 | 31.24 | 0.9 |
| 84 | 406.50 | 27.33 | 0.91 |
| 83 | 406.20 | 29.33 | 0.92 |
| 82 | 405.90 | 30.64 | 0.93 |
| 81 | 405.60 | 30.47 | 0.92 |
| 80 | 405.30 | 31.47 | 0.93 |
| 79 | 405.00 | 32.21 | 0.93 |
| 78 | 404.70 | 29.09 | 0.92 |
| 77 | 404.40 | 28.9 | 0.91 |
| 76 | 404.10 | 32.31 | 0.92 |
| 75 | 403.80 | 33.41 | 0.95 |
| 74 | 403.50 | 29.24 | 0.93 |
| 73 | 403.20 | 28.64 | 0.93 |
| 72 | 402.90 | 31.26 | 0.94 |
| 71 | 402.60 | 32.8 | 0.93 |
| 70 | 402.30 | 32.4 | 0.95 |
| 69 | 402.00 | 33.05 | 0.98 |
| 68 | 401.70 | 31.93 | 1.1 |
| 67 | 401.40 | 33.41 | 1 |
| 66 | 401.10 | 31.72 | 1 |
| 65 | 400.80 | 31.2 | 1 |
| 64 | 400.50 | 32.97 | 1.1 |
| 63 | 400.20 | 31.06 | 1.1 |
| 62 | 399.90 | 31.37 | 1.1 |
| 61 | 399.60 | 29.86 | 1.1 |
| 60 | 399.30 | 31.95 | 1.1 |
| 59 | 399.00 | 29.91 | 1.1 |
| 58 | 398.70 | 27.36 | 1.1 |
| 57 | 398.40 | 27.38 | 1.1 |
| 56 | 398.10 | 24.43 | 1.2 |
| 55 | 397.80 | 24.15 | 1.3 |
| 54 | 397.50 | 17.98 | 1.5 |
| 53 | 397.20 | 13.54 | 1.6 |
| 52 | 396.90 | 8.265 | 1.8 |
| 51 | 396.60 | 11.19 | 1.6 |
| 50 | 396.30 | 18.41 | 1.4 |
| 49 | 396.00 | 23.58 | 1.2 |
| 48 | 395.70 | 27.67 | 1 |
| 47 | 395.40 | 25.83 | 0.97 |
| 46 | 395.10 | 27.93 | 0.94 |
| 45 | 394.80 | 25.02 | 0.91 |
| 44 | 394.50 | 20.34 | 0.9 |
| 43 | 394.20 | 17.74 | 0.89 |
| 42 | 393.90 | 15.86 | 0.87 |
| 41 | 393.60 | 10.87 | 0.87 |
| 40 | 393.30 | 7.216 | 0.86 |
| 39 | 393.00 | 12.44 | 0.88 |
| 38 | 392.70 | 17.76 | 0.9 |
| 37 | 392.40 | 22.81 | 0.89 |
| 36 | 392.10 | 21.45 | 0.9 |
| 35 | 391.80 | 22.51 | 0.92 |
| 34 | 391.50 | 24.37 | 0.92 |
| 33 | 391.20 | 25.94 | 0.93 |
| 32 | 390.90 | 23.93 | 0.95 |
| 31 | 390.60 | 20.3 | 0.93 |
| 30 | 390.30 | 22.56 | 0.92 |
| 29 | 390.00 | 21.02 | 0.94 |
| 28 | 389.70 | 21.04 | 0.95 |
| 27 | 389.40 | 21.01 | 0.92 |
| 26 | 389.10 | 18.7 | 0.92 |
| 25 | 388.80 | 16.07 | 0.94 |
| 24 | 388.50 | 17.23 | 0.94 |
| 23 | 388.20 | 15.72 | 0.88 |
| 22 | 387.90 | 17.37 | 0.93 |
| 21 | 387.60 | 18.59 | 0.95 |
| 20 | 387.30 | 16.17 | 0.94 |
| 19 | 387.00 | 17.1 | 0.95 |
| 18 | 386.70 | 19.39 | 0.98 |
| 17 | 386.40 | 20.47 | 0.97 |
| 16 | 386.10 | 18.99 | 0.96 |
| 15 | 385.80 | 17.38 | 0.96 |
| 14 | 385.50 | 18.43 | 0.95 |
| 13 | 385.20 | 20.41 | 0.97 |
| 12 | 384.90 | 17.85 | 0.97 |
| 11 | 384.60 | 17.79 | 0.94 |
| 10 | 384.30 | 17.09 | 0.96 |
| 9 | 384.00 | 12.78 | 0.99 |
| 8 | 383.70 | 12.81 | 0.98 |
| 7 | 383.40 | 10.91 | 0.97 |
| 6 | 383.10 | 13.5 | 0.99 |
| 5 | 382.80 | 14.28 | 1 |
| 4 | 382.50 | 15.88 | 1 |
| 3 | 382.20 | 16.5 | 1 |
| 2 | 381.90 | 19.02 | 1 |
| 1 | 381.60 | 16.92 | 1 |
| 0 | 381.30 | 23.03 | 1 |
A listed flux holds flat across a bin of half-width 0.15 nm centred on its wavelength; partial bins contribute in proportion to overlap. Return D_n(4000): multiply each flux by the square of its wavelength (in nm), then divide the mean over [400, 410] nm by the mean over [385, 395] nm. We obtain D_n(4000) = 1.75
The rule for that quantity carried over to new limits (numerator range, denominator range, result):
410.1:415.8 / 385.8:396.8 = 1.72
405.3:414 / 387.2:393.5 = 1.72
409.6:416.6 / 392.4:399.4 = 1.61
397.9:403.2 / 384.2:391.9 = 1.68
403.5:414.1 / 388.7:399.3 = 1.57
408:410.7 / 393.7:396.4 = 1.39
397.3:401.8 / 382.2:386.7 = 1.90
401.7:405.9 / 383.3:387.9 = 1.99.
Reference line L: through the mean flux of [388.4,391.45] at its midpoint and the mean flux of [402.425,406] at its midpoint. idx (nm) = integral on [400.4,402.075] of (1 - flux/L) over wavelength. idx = -0.20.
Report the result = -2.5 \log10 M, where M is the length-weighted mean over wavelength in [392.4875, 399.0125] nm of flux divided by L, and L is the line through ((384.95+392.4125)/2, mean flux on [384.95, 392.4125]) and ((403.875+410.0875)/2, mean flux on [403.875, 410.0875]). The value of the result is 0.22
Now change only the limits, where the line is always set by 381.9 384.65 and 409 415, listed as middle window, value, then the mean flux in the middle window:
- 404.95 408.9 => -0.12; 30.5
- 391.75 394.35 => 0.21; 16.3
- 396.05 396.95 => 0.45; 14.3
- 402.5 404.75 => -0.20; 30.7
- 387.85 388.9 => 0.06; 16.5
